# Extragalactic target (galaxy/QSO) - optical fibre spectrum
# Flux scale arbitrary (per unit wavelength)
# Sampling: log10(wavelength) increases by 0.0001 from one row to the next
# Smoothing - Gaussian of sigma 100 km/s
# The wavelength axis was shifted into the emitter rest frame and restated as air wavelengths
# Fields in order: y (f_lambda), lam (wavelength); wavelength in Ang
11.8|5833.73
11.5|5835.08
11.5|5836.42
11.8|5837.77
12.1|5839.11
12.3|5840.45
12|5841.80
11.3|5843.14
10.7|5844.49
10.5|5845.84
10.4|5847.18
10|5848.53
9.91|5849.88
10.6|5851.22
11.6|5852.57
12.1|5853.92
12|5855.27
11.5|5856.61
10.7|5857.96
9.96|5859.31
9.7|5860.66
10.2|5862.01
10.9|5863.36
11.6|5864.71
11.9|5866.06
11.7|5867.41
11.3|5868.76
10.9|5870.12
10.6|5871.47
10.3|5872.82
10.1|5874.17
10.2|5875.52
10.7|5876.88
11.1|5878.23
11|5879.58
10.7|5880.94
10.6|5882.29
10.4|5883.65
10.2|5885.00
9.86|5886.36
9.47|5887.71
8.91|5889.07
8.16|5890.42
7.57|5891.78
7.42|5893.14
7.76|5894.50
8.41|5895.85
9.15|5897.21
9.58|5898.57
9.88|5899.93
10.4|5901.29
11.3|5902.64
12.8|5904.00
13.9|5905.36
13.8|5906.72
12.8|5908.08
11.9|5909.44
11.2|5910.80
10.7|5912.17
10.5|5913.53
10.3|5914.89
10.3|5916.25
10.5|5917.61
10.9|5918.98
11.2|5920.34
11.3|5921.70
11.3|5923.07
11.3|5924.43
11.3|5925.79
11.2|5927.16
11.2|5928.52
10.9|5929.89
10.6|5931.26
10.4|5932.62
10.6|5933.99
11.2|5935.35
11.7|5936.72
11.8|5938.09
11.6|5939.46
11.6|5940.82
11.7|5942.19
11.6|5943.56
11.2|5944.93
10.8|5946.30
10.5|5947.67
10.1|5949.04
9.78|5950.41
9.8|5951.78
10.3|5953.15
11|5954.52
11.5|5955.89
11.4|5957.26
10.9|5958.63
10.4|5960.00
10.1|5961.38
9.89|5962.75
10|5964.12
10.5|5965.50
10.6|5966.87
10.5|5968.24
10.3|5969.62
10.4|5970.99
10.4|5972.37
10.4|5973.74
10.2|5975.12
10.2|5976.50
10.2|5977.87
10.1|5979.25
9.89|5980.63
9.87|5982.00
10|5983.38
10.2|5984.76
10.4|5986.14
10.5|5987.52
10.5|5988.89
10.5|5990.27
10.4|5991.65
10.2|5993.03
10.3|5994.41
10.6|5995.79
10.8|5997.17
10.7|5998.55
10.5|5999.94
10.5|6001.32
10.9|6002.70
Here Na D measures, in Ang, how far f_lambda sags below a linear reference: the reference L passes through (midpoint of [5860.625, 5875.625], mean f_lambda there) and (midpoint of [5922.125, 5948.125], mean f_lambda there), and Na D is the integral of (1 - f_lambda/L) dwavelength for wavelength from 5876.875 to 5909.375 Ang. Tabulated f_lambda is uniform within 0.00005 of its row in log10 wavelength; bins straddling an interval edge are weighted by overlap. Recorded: 2.1 Ang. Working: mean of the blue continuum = 10.9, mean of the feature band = 10.3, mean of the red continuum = 11.2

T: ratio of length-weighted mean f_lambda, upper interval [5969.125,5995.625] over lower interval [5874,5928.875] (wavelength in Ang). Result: 0.98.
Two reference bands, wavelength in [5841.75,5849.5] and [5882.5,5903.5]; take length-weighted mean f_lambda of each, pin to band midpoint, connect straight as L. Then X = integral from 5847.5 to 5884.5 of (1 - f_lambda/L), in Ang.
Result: -2.72 Ang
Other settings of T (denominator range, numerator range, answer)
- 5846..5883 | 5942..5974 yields 0.98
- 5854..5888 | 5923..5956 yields 1.02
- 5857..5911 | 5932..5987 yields 1.01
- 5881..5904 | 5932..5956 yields 1.16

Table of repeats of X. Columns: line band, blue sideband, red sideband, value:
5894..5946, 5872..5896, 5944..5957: -4.59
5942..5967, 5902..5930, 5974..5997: 0.44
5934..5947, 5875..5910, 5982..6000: -1.34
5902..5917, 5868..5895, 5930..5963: -2.14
